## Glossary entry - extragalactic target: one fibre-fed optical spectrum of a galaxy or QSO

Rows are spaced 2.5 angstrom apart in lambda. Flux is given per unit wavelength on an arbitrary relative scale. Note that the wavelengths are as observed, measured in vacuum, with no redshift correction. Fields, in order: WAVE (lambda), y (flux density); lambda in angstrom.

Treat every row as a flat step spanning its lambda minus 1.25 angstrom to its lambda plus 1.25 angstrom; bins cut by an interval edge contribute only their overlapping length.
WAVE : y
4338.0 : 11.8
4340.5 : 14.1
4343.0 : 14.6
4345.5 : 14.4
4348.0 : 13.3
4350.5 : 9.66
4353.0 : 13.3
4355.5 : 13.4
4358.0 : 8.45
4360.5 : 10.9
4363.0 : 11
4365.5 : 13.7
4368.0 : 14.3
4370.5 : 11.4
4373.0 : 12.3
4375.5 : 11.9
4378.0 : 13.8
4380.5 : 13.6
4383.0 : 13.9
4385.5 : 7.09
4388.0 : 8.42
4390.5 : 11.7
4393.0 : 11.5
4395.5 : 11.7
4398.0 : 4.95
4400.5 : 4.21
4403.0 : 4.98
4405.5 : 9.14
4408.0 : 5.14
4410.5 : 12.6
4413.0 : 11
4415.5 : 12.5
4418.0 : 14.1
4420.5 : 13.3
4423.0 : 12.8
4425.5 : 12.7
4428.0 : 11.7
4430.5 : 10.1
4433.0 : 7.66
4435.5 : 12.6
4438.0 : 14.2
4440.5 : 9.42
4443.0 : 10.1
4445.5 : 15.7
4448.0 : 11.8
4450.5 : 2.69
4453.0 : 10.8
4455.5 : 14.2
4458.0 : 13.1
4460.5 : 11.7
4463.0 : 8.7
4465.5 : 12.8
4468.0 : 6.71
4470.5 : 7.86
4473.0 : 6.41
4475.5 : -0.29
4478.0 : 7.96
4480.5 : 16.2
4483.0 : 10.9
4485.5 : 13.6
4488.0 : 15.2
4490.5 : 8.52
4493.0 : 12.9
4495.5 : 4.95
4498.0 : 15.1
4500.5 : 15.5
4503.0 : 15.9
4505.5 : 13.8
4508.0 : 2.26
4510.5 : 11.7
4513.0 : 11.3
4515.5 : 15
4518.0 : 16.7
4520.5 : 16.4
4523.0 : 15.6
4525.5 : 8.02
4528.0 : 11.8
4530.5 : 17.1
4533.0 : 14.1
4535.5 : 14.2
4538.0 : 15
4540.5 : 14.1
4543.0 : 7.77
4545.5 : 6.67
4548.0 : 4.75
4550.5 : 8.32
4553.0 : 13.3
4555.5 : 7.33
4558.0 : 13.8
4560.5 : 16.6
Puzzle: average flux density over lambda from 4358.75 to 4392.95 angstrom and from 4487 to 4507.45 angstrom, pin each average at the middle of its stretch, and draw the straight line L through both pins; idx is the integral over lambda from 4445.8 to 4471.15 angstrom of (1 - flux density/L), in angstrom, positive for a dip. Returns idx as 3.9 angstrom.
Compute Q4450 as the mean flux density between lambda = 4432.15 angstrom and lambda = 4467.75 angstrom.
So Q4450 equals 11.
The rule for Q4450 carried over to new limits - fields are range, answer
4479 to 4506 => 12.9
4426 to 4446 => 11.3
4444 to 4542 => 11.7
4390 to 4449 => 10.6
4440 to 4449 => 11.9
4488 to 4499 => 10.8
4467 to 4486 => 8.5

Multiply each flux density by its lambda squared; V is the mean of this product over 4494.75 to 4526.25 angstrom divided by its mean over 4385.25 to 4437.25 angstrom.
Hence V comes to 1.31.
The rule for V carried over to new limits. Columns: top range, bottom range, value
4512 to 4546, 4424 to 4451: 1.25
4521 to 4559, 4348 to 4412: 1.17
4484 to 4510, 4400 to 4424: 1.21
